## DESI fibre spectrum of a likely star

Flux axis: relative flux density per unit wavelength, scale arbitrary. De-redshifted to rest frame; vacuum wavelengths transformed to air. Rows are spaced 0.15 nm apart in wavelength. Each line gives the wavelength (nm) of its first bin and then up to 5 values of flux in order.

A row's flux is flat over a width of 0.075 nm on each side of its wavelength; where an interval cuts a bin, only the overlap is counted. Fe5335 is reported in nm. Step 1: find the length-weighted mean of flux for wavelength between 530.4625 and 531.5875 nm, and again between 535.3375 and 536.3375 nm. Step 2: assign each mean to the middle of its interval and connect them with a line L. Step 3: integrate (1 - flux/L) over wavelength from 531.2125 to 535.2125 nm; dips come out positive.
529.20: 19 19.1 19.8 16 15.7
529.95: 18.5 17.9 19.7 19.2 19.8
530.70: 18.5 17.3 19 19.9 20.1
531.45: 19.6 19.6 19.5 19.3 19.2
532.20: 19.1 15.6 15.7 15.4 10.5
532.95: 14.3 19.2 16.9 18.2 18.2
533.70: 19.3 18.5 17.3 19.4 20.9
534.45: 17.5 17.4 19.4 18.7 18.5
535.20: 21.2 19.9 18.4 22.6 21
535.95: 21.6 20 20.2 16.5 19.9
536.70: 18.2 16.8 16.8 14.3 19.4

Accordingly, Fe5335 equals 0.35 nm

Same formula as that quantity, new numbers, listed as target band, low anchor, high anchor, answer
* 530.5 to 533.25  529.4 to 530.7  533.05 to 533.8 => 0.08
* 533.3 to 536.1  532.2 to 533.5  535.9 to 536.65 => -0.23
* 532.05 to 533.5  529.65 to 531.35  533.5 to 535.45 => 0.19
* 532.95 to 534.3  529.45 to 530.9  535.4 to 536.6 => 0.07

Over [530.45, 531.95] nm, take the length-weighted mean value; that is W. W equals 19.3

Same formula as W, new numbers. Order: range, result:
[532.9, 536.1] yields 19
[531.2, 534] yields 17.7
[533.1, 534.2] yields 18.3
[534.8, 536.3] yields 20.2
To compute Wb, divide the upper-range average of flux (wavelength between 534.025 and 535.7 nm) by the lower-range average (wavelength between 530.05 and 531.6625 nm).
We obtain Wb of 1.01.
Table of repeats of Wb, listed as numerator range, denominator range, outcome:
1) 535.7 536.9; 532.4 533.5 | 1.23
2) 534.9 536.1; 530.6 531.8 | 1.06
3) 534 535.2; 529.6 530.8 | 1.04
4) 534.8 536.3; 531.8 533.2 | 1.22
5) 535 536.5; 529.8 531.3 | 1.07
